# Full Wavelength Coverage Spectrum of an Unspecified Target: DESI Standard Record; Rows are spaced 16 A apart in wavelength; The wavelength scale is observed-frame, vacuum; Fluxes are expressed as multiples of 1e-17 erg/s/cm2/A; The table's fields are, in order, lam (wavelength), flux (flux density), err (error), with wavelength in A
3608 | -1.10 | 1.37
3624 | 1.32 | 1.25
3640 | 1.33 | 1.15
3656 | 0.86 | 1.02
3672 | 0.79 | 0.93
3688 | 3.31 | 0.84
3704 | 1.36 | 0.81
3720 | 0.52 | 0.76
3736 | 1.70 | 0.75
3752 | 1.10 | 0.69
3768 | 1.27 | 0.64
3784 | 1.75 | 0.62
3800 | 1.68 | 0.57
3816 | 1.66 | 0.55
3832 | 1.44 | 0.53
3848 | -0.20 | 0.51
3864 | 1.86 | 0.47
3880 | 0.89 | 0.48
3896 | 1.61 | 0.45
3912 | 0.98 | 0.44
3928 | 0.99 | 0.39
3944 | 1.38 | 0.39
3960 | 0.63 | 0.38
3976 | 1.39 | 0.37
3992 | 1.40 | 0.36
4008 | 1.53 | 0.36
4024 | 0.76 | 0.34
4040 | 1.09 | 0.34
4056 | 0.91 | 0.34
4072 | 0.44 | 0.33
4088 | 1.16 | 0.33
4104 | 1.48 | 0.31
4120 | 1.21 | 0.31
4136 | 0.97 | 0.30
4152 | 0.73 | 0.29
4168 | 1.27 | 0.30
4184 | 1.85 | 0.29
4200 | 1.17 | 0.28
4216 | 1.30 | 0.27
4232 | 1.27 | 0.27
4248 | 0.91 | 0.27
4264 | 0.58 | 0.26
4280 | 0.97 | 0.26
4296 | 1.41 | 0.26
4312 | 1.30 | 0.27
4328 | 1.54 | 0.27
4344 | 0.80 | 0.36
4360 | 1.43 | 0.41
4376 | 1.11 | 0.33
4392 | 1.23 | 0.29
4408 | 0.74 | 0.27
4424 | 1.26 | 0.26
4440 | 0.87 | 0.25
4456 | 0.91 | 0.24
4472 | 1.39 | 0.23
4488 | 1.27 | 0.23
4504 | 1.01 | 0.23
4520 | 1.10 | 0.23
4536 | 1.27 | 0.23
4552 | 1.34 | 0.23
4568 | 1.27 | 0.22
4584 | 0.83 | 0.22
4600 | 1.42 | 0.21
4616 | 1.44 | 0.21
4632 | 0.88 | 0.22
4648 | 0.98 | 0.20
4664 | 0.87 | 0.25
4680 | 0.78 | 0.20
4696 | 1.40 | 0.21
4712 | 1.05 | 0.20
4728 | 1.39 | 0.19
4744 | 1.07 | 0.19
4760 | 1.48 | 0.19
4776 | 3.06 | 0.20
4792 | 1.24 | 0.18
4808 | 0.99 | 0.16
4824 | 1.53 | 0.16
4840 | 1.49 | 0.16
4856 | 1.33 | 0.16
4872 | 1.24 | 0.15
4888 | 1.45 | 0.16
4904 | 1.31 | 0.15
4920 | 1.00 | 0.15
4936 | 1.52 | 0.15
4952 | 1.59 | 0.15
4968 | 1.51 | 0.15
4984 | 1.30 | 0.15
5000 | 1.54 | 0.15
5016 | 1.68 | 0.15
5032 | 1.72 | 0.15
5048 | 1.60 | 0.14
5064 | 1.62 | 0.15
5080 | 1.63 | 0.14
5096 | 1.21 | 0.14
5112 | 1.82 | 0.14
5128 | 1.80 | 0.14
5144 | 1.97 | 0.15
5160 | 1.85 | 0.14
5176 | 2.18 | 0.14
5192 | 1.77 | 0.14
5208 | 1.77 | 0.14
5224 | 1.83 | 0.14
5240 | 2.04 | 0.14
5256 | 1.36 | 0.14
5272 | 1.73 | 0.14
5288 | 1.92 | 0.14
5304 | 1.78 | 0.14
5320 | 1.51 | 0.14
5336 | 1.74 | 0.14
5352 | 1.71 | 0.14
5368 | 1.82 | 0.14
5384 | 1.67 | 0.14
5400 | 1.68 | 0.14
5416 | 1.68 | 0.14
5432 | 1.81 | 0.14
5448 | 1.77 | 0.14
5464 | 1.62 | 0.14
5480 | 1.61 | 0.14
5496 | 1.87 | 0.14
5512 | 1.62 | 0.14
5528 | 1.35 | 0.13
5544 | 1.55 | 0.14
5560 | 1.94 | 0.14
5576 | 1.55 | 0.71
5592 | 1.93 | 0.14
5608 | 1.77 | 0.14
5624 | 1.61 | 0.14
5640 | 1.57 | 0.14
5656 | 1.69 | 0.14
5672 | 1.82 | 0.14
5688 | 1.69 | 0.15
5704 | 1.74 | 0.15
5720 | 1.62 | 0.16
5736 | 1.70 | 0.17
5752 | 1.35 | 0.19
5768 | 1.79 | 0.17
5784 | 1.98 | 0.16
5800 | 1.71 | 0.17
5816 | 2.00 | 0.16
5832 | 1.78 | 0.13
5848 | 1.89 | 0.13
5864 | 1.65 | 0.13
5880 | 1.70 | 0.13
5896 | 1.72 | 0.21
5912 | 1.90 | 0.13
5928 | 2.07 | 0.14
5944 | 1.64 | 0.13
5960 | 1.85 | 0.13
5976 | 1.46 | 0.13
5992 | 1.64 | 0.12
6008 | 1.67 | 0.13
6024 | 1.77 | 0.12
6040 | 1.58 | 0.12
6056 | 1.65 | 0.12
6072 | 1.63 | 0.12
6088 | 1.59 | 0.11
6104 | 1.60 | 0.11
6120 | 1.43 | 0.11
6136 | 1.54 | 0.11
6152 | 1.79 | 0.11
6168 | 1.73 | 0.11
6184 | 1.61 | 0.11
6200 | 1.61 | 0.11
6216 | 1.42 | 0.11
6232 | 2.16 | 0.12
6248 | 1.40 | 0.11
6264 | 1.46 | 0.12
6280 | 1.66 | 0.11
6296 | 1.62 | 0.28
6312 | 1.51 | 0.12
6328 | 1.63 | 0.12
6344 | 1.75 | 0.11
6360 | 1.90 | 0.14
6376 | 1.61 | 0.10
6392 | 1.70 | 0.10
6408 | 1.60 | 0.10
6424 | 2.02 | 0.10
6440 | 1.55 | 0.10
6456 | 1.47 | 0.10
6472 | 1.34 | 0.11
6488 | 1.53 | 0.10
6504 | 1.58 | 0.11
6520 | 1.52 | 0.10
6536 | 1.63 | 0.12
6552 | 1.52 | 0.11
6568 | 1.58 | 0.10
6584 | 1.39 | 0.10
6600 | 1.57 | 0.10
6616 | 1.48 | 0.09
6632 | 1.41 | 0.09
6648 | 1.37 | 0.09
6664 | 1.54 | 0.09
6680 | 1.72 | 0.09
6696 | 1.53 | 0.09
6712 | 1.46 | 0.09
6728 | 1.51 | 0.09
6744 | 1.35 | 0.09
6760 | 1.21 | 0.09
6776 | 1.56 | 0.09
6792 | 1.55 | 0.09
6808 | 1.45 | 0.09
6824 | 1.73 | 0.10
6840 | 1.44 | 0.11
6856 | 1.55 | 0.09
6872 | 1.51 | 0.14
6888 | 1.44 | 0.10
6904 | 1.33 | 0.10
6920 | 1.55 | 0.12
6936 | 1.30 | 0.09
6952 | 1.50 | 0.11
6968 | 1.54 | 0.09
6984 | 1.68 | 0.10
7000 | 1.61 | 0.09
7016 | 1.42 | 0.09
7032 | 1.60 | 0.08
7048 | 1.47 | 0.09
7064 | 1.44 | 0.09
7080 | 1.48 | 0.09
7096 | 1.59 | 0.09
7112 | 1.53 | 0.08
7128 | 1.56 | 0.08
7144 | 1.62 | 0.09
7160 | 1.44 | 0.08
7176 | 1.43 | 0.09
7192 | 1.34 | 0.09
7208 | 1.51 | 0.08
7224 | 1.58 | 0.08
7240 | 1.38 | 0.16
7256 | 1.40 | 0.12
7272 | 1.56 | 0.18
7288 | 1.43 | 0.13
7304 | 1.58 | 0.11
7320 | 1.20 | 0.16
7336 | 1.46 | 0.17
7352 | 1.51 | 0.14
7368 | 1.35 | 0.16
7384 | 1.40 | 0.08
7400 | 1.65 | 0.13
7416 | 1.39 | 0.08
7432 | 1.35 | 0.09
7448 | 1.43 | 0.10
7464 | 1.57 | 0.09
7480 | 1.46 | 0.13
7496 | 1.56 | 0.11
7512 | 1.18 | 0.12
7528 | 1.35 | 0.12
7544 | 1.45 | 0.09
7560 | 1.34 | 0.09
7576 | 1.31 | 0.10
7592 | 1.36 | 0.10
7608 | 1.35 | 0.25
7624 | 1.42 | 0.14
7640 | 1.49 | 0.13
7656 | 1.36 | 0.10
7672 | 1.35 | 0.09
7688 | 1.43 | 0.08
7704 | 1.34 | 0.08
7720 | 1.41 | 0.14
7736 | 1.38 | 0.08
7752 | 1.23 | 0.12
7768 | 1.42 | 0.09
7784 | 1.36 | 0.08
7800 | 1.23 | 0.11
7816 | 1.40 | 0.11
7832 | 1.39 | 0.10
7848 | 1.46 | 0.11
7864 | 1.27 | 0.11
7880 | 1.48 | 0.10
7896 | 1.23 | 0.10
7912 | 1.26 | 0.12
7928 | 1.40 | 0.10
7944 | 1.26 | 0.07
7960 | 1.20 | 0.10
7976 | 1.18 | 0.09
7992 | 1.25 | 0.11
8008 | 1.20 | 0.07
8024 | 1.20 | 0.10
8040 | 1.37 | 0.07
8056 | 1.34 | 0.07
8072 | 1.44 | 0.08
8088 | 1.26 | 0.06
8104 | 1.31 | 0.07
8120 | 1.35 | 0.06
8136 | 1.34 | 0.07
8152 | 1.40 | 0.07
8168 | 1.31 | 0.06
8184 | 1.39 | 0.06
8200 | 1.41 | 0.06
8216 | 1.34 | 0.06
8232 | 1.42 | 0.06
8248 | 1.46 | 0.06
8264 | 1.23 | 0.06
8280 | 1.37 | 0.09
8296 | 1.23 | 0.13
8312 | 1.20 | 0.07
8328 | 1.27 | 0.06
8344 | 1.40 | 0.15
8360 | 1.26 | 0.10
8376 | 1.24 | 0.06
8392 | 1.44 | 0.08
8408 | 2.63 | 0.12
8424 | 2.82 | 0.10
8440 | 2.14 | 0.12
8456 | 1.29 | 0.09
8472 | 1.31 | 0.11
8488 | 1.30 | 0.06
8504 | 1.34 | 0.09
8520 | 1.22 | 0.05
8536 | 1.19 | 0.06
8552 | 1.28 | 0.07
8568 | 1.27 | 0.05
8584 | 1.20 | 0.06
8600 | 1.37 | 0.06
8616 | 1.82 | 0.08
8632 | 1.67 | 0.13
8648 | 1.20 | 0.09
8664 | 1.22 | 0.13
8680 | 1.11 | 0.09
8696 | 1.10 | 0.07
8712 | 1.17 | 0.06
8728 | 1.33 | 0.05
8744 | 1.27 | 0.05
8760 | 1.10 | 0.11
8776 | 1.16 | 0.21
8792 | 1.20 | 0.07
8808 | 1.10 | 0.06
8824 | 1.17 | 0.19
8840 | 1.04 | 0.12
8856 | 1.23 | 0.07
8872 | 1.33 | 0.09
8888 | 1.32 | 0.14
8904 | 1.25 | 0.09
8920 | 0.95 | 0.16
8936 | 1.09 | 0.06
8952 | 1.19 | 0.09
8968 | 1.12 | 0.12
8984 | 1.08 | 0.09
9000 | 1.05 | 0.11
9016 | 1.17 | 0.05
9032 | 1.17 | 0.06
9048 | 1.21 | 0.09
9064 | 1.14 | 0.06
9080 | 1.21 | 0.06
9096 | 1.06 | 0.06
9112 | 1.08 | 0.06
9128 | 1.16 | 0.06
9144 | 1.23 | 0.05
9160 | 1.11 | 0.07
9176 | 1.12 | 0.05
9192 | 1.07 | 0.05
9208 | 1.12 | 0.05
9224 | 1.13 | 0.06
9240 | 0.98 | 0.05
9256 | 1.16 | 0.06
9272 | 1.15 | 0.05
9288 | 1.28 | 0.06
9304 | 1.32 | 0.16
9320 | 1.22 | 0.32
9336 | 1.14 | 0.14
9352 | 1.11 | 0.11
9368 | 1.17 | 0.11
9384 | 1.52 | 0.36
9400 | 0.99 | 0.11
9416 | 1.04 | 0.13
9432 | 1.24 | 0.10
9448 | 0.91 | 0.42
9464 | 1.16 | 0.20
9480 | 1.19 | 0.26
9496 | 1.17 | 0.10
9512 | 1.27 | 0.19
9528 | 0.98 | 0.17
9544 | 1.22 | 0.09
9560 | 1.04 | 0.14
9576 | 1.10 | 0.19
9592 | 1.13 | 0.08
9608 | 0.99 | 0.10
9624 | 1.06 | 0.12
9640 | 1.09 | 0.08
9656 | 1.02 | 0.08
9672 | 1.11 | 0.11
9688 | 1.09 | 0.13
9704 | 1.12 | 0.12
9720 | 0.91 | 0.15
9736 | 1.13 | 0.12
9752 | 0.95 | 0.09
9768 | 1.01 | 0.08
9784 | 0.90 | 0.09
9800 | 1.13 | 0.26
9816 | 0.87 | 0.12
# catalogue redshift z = 0.28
